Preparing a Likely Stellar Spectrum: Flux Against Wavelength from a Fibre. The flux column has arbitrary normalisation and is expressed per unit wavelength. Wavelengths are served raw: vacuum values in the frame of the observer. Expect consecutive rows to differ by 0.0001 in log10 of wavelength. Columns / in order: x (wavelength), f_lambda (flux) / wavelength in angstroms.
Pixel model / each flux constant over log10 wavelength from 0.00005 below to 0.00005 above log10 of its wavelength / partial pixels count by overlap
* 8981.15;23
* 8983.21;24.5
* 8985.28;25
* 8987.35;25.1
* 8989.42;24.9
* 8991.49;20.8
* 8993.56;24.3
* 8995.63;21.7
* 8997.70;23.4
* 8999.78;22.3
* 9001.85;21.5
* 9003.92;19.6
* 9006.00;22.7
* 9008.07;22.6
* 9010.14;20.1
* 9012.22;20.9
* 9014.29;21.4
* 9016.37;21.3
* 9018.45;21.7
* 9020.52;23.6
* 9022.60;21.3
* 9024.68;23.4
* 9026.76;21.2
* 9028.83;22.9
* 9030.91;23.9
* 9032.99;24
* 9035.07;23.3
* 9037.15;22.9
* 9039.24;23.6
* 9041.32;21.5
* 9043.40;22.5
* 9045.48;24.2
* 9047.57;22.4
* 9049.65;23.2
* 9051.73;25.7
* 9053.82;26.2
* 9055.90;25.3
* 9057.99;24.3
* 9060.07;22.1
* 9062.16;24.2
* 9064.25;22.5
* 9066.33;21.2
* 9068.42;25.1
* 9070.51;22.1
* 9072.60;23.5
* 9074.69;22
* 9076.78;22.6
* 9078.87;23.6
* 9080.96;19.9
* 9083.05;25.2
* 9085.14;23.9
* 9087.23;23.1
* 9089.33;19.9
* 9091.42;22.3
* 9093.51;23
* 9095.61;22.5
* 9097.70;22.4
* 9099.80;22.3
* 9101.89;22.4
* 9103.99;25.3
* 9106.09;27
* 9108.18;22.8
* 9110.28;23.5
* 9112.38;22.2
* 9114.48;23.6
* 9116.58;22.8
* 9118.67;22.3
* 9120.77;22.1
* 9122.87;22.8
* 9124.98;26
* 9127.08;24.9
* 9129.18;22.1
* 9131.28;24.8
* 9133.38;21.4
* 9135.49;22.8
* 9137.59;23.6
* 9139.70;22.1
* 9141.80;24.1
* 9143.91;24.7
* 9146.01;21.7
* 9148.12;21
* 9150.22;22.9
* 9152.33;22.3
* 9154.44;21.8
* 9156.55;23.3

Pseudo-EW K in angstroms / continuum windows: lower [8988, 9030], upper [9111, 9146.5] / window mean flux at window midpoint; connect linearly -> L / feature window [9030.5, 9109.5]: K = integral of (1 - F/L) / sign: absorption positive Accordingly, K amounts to -2.05 angstroms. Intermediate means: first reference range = 22.1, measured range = 23.3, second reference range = 23.2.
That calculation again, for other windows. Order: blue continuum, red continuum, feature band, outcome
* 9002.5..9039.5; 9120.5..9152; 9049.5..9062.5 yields -1.2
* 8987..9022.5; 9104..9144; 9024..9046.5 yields -0.5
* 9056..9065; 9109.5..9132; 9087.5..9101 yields 0.7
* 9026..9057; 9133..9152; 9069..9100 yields 0.8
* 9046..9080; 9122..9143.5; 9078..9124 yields 1.1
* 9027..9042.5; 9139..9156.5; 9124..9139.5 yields -0.6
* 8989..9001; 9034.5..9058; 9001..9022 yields 1.4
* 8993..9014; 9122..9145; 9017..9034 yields -0.4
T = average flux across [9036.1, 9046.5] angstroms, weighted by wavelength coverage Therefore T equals 22.9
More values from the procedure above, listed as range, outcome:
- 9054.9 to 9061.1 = 23.9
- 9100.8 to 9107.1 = 24.9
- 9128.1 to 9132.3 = 23.5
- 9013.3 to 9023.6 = 21.9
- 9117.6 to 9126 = 23.3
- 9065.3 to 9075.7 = 22.8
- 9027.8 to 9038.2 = 23.4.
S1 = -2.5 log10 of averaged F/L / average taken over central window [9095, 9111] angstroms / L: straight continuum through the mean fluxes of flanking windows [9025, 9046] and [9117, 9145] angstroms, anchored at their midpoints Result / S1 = -0.01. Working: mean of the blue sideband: 23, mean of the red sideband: 23.4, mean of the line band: 23.6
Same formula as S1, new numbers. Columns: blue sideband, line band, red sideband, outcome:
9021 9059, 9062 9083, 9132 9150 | 0.023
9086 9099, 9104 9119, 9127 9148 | -0.051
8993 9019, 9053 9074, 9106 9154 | -0.057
